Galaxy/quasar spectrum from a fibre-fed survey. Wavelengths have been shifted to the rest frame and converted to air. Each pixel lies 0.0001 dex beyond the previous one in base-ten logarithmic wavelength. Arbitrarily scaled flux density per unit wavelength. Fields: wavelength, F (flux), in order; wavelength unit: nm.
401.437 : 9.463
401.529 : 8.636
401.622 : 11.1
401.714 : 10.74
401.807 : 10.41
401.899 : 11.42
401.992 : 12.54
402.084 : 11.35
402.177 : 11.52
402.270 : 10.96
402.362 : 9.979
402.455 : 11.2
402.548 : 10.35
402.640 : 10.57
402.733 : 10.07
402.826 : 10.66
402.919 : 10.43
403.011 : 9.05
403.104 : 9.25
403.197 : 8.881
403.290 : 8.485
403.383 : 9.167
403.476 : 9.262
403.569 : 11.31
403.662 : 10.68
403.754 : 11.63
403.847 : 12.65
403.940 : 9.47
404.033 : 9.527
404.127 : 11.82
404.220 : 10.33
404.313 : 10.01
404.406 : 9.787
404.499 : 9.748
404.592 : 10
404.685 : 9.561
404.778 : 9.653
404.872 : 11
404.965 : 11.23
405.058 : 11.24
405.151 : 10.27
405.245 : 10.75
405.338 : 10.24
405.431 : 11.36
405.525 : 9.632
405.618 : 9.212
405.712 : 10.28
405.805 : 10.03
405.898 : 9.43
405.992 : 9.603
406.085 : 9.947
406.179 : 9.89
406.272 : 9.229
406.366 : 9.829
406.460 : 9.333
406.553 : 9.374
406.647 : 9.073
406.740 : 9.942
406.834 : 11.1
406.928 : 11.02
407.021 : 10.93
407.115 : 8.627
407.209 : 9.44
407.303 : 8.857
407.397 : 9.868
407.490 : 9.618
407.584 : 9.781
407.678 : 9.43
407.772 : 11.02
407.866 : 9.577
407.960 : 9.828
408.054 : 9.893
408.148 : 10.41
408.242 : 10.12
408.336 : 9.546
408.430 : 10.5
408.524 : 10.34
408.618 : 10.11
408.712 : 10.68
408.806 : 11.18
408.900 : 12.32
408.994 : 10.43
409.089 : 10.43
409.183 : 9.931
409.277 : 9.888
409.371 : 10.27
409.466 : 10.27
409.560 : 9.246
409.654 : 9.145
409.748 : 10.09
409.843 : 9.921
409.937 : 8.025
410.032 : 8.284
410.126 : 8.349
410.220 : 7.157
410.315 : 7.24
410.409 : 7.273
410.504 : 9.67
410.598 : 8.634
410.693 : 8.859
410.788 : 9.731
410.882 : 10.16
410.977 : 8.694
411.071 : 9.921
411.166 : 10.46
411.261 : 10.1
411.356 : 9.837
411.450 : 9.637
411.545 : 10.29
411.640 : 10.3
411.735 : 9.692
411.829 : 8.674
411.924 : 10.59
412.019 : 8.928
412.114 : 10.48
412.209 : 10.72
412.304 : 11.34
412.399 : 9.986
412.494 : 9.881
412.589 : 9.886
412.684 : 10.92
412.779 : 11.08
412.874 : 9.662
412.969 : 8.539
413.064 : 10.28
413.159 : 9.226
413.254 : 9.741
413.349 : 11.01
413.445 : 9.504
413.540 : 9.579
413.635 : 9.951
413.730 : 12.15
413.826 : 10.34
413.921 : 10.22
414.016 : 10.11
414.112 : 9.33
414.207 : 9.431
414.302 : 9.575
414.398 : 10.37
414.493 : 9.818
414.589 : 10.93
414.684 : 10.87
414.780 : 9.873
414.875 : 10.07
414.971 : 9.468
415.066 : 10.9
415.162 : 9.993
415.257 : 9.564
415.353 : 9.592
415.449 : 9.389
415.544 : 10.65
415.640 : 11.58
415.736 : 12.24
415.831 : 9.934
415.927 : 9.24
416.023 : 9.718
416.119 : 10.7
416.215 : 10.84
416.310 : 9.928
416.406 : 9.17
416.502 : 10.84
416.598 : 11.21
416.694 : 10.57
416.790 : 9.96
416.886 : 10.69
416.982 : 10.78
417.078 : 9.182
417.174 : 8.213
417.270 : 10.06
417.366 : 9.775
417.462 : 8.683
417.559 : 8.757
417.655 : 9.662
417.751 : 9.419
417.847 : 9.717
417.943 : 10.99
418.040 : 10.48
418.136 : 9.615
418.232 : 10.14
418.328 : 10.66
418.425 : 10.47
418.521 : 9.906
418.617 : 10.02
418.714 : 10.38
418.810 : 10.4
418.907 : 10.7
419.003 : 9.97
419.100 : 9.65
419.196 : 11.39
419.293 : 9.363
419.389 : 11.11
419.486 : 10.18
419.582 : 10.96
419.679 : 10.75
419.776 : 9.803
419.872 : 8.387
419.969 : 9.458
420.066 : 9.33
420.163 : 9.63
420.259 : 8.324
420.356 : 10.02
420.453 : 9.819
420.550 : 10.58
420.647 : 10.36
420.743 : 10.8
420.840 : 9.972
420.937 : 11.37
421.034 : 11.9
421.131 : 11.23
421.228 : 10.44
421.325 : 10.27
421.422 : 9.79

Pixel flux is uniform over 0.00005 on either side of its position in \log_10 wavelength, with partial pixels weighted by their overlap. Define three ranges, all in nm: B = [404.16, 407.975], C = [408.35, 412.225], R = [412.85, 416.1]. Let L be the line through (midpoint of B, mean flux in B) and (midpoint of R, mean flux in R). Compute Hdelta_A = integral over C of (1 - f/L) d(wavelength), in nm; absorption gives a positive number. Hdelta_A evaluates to 0.146 nm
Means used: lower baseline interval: 9.99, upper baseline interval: 10.1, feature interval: 9.66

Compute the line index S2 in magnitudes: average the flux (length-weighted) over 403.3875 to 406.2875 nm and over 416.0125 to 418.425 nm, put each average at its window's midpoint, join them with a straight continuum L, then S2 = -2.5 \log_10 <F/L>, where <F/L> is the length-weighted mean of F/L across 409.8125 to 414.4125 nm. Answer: 0.05 mag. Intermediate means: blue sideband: 10.3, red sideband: 10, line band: 9.66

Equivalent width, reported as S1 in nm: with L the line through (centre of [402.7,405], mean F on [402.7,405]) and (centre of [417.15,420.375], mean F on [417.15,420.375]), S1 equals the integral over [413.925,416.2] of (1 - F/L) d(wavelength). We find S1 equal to -0.044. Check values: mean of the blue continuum 10.1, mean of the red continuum 9.9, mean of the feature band 10.2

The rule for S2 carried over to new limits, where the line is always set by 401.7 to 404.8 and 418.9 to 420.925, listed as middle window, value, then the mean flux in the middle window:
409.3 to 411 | 0.14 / 8.96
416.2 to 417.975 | 0.02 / 9.89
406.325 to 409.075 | 0.02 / 10.1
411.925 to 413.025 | 0.00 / 10.1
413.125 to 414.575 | 0.01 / 10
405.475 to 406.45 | 0.07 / 9.69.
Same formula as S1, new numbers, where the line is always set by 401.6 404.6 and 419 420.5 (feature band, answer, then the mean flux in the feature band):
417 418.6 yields 0.030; 9.76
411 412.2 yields 0.028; 9.91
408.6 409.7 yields -0.011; 10.3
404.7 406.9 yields 0.058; 10.1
